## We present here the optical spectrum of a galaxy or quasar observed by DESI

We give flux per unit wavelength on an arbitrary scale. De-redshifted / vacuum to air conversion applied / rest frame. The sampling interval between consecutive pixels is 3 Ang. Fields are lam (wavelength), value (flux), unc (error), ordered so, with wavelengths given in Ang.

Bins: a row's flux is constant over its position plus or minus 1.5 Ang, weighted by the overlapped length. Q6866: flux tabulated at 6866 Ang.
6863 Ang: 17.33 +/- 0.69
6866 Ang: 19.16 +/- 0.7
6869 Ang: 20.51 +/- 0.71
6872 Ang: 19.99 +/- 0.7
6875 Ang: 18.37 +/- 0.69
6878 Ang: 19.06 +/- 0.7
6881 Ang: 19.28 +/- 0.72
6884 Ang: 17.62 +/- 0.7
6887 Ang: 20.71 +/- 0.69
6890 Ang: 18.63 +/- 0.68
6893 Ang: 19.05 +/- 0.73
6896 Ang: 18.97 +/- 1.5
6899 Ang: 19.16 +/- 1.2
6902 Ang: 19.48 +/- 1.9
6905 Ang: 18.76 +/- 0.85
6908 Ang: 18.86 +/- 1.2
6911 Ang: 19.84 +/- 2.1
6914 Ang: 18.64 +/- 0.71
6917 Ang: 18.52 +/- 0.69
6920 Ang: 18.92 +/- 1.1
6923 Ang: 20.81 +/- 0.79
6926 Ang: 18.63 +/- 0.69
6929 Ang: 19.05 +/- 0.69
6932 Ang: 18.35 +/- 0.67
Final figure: 19.16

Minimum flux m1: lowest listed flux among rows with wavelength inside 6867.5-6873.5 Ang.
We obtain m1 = 19.99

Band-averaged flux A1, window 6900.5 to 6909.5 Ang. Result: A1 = 19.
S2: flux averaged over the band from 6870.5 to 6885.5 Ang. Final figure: 18.9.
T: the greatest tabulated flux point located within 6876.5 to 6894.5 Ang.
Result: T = 20.71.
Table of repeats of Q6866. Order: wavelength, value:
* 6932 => 18.35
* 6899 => 19.16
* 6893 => 19.05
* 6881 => 19.28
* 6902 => 19.48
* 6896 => 18.97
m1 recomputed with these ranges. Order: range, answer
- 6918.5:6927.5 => 18.63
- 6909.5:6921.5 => 18.52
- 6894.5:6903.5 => 18.97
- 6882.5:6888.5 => 17.62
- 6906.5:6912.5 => 18.86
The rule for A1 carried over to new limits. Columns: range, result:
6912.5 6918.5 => 18.6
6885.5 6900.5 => 19.3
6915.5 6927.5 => 19.2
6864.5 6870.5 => 19.8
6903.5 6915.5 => 19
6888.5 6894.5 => 18.8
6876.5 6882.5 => 19.2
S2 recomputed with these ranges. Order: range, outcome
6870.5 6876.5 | 19.2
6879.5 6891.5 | 19.1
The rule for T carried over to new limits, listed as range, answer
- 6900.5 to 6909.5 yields 19.48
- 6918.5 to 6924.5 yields 20.81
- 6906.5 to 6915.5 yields 19.84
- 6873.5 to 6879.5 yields 19.06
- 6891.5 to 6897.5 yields 19.05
